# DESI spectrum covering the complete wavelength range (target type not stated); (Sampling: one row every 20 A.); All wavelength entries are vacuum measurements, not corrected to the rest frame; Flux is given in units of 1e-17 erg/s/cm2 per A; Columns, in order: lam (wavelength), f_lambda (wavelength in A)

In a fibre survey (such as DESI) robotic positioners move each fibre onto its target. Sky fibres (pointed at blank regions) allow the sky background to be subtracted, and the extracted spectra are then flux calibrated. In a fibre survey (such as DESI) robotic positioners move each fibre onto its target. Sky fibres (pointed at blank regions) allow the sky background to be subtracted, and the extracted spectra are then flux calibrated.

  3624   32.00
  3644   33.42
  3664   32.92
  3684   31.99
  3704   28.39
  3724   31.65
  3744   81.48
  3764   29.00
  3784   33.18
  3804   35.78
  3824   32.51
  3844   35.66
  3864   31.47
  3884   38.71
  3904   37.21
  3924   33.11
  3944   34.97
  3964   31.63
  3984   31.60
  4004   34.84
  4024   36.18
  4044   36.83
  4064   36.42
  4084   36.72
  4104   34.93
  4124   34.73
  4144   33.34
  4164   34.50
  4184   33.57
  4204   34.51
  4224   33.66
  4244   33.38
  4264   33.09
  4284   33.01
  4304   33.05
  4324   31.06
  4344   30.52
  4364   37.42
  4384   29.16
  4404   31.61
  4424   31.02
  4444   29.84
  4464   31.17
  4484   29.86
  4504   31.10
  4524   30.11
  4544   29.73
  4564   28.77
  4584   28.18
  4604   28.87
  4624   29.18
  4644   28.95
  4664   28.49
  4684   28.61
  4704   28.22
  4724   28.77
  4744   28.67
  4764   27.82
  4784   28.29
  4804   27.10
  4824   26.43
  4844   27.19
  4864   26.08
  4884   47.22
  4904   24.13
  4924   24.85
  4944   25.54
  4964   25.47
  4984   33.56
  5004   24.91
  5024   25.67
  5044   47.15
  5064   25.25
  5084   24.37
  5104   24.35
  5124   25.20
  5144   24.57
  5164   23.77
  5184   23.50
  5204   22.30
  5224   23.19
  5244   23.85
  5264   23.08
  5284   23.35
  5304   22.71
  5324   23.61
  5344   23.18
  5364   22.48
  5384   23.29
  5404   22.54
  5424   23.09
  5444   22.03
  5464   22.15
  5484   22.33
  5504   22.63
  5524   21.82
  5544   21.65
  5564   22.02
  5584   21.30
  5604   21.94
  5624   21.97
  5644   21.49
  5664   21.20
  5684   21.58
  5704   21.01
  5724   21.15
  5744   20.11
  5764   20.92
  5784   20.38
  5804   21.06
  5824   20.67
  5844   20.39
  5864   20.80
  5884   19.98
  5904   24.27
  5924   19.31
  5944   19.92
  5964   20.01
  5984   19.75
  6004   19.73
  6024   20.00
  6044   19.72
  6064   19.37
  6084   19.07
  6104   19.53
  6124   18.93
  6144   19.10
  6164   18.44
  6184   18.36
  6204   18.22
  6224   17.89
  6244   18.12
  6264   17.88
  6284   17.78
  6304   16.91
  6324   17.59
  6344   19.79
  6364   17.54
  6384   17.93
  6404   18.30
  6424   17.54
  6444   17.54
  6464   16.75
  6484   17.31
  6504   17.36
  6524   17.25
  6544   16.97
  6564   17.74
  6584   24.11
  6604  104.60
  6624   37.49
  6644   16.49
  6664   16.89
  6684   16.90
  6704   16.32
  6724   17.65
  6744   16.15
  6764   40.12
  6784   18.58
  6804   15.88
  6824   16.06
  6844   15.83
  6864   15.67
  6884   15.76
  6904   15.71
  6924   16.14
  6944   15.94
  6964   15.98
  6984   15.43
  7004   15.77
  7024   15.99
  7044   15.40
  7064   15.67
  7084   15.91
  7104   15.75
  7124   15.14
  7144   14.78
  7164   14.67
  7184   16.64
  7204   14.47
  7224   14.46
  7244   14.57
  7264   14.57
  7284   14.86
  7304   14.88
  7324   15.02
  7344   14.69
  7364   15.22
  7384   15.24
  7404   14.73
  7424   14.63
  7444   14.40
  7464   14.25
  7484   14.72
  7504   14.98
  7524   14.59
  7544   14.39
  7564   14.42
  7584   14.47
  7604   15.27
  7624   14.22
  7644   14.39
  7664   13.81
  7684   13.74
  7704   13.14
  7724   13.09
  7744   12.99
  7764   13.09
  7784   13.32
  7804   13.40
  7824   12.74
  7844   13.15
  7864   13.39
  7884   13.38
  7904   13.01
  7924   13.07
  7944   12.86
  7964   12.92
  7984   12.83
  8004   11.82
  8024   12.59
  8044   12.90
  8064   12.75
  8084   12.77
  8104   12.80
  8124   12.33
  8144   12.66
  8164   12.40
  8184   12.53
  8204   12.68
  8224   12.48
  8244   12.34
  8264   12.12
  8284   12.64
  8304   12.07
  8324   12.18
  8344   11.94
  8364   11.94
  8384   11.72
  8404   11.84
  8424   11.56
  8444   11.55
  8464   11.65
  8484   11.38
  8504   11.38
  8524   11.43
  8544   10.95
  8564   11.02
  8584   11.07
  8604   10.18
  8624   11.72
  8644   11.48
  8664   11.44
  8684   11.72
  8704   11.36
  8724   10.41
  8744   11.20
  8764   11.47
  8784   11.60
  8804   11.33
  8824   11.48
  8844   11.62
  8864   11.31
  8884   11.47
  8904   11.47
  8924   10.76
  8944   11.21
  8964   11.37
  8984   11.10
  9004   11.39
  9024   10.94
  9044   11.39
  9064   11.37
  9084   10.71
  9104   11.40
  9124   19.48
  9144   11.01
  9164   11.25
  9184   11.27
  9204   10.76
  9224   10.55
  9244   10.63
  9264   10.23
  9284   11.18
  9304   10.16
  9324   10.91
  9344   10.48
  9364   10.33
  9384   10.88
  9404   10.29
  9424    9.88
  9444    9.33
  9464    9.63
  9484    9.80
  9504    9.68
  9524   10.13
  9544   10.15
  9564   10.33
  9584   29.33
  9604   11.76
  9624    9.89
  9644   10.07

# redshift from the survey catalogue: 0.006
